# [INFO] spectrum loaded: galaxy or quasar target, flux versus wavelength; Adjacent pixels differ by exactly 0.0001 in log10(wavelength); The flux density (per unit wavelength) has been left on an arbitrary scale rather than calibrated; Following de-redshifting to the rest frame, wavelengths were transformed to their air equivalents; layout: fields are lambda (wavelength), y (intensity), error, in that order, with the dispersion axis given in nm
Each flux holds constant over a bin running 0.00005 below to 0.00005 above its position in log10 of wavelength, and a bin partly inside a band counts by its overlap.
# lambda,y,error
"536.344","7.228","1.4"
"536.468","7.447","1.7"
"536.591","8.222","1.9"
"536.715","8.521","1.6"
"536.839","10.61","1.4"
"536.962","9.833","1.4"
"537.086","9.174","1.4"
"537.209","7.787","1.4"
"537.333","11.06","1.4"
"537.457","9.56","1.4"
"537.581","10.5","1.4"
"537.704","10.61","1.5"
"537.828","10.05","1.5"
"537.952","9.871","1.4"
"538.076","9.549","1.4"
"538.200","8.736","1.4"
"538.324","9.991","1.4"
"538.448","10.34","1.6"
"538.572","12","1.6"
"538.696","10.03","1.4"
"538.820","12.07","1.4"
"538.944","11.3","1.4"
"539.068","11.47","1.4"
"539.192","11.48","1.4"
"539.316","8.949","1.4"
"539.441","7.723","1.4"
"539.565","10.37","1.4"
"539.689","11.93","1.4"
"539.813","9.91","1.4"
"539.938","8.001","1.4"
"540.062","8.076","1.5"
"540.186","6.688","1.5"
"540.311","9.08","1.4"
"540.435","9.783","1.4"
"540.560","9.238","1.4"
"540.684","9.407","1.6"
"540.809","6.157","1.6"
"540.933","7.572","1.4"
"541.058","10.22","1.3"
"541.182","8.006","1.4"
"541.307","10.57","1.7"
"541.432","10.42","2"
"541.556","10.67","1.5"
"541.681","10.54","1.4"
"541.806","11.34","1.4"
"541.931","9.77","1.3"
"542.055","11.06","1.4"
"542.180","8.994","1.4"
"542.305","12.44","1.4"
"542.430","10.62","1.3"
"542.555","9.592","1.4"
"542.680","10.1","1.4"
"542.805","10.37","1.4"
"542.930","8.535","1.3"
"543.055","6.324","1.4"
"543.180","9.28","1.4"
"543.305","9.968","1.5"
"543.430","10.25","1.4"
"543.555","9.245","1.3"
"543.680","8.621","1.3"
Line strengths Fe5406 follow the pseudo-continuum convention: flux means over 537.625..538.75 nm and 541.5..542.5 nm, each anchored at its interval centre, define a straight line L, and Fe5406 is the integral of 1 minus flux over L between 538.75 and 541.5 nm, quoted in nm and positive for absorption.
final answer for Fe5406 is 0.244 nm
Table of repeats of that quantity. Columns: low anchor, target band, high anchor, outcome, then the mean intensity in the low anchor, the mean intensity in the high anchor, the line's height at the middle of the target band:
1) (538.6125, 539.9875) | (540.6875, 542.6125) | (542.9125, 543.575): -0.07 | 10.3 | 8.95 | 9.51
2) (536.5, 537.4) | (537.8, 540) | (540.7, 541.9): -0.20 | 9.26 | 9.5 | 9.37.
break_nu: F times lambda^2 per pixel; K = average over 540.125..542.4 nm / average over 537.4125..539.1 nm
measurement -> 0.93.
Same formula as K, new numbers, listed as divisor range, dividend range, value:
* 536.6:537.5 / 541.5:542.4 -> 1.15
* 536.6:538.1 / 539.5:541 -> 0.92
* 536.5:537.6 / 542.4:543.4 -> 1.02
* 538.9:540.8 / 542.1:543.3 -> 1.03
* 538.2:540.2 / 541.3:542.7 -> 1.06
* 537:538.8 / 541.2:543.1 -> 1.02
